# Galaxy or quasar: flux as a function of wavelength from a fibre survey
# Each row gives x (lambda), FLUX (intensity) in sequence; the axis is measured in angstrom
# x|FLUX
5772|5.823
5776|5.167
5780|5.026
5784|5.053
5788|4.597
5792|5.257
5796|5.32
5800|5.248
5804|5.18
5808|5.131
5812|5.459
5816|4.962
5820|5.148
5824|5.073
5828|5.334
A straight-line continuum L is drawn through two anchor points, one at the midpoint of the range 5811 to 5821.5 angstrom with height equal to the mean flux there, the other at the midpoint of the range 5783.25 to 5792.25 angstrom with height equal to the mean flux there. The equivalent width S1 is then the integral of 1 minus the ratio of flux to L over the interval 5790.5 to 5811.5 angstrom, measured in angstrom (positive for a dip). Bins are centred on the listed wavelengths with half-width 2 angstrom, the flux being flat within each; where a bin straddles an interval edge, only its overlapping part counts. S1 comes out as -0.9 angstrom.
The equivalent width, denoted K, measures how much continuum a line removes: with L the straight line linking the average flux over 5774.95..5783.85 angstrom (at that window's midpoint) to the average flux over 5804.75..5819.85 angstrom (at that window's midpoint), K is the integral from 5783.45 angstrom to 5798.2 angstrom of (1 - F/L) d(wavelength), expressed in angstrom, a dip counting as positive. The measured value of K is 0.16 angstrom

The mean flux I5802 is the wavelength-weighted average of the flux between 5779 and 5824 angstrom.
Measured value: 5.13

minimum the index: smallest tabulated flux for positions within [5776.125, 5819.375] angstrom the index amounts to 4.597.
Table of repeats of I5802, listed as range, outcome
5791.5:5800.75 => 5.28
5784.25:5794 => 4.95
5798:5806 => 5.21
